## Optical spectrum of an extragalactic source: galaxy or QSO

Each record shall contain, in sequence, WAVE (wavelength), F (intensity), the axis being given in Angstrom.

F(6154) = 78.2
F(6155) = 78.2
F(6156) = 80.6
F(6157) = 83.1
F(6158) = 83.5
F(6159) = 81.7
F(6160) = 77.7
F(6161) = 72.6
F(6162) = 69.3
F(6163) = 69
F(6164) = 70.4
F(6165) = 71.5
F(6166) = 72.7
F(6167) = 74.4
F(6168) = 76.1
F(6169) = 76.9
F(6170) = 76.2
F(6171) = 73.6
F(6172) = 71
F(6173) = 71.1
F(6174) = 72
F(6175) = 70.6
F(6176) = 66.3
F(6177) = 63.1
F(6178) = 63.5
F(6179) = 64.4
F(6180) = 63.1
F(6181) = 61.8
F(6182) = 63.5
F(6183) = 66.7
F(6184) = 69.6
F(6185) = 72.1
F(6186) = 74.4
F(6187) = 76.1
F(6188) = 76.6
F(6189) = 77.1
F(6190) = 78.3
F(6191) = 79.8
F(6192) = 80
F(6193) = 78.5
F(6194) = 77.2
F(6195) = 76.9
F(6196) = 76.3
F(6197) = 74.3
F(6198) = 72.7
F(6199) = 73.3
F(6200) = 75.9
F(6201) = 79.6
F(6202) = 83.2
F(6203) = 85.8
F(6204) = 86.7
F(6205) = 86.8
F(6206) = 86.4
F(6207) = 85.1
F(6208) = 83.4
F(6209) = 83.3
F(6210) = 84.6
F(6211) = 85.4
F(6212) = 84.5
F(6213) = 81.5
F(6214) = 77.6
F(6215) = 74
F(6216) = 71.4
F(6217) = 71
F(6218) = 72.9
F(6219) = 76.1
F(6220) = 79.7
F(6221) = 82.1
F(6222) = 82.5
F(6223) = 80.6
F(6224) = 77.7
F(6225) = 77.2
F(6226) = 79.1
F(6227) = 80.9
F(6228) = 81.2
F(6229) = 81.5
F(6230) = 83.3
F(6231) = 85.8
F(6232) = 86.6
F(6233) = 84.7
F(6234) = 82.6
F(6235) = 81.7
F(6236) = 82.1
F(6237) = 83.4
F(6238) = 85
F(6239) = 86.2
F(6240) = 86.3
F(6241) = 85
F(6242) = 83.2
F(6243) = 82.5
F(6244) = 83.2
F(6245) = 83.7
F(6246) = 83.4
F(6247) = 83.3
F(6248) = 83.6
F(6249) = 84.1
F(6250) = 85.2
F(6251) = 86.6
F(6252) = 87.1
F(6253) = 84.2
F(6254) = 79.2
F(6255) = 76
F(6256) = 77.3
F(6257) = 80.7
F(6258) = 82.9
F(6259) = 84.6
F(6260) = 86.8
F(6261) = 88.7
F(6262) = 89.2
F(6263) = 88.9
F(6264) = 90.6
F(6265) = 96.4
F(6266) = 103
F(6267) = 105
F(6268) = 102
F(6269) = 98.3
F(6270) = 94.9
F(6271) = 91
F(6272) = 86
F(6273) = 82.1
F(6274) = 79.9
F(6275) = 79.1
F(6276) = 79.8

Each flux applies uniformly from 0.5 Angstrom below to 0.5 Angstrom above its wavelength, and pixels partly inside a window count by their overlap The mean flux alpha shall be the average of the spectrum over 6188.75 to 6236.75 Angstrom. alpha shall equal 80.2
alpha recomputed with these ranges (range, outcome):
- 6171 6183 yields 66.7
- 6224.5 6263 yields 83.4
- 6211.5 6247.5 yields 81.2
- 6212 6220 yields 75.8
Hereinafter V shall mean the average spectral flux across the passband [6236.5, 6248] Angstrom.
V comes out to 84.1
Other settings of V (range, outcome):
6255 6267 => 88.3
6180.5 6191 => 72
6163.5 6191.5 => 71.2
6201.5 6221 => 81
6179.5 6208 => 76.5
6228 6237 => 83.4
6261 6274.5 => 92.7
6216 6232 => 79.4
